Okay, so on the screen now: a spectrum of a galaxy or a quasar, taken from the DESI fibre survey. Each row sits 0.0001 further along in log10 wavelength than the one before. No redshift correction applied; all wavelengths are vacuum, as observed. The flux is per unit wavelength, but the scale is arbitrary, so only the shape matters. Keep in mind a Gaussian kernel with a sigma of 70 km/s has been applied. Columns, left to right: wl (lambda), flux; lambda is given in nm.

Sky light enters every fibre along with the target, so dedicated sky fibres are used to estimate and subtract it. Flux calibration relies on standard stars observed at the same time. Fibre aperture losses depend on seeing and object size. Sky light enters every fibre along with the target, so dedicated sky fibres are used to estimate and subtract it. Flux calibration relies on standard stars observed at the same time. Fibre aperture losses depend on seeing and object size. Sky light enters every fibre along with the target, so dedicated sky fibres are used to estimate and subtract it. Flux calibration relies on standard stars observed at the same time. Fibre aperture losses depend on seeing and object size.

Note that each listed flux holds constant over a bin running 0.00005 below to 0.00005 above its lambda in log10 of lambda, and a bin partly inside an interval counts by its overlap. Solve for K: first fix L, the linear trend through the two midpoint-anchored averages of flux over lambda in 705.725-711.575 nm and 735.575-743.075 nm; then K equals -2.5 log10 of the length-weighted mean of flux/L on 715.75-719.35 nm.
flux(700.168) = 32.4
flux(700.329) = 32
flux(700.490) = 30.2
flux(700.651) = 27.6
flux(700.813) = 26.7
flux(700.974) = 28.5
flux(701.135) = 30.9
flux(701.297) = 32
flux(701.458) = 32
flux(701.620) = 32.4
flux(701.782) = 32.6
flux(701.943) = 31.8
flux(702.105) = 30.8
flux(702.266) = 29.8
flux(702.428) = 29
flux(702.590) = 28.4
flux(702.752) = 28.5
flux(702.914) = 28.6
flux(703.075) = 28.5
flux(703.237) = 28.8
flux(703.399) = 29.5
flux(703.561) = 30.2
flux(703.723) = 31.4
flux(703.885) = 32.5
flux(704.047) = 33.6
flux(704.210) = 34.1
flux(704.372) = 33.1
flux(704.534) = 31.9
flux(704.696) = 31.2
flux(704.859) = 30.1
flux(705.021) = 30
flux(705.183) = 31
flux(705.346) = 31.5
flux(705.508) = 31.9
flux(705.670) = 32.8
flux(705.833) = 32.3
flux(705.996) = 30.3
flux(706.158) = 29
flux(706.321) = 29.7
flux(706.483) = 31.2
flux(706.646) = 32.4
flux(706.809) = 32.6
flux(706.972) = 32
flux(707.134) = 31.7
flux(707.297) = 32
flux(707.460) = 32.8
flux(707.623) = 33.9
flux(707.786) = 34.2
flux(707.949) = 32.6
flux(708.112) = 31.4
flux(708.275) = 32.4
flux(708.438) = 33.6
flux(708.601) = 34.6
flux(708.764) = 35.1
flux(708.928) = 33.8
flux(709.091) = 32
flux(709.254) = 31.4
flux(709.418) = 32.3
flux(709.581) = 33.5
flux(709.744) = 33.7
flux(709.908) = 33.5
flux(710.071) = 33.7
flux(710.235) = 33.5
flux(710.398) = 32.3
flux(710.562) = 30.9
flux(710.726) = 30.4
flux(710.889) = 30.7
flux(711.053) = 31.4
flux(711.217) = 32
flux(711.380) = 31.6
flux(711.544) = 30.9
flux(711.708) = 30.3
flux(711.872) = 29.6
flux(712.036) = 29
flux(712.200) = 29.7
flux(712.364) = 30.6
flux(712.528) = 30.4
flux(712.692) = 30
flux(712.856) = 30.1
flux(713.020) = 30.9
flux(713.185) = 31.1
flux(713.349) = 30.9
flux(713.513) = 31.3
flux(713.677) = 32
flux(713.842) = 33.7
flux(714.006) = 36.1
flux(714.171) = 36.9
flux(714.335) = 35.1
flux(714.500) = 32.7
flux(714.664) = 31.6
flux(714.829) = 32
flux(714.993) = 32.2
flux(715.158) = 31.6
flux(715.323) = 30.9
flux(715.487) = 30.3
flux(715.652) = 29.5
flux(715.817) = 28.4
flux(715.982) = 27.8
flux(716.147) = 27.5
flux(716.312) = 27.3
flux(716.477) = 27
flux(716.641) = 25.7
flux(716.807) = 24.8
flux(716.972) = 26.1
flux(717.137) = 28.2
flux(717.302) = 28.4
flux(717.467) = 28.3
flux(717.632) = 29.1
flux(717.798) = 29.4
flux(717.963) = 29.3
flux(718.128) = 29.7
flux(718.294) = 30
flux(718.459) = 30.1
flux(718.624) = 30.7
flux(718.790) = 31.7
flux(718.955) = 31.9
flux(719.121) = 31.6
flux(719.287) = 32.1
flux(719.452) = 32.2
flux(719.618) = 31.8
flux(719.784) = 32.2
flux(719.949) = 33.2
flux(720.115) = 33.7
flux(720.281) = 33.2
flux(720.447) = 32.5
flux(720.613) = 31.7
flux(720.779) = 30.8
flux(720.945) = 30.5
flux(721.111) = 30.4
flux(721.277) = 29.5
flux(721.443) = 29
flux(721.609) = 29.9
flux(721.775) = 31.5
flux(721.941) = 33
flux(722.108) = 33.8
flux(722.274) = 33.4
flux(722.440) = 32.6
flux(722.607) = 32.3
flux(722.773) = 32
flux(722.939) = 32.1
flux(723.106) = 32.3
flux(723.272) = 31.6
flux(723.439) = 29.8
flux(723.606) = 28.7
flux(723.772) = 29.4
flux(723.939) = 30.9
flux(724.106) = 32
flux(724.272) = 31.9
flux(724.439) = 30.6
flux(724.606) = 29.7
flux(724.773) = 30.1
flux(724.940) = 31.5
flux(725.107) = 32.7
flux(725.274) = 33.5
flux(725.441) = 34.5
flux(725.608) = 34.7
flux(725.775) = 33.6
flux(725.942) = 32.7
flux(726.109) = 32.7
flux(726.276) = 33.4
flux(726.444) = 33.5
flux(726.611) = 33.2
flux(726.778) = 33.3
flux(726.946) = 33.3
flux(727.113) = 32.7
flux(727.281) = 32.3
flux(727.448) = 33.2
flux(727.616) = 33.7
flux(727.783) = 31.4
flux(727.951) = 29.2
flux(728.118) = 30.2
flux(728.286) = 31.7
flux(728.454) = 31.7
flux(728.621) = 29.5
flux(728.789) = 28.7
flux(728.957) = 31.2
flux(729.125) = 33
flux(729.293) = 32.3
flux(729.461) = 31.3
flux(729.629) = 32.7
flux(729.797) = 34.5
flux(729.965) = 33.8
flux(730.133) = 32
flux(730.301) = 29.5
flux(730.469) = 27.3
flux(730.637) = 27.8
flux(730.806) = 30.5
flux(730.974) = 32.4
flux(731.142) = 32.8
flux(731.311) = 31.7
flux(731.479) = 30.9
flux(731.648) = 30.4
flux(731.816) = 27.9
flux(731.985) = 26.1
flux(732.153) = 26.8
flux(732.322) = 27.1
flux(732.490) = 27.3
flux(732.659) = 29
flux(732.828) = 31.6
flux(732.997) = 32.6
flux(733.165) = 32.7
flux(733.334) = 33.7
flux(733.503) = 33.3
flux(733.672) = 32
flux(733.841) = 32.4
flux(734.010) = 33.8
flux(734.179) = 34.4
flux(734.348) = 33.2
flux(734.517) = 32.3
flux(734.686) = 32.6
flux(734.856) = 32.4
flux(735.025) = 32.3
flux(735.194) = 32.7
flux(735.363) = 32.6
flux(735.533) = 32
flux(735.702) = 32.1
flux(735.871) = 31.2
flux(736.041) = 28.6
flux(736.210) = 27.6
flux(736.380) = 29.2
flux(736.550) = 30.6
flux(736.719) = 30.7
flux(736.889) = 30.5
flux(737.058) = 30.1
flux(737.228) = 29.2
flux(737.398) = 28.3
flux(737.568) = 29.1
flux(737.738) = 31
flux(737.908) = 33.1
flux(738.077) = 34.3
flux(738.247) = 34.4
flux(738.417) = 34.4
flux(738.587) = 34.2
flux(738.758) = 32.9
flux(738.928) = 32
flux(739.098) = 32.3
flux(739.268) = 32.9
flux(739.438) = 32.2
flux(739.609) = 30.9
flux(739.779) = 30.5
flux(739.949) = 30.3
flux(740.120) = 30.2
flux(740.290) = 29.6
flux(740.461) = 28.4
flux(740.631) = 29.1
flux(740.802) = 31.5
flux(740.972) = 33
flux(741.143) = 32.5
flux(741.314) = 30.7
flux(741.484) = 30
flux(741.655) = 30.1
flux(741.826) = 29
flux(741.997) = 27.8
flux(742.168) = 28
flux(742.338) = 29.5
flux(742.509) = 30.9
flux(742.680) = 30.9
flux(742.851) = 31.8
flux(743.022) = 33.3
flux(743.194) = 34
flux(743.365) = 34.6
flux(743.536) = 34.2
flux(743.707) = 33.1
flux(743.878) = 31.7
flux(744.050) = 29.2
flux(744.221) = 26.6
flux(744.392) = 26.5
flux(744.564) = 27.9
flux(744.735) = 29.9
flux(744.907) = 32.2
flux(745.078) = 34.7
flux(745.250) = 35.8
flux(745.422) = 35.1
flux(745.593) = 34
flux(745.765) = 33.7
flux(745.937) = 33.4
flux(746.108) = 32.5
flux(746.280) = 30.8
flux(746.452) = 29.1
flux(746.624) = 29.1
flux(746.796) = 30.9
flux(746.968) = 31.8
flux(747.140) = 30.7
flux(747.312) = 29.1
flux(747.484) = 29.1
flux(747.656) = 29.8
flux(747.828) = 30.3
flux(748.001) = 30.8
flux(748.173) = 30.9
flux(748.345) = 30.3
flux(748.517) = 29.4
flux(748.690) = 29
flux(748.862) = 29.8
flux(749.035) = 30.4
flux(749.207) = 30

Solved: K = 0.11 mag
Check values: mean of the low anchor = 32.3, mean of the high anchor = 30.9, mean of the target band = 28.9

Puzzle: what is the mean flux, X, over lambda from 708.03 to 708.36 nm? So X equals 31.9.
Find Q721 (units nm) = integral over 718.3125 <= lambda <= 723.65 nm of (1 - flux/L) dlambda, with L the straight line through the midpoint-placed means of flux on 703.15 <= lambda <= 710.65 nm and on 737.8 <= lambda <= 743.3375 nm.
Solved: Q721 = 0.036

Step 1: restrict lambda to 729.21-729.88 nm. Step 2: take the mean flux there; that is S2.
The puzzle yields 32.7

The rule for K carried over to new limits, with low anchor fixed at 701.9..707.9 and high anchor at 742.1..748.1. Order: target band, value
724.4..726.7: -0.05 mag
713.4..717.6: 0.04 mag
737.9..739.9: -0.05 mag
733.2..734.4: -0.07 mag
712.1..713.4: 0.03 mag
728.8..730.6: -0.01 mag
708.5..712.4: -0.03 mag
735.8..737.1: 0.05 mag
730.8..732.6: 0.07 mag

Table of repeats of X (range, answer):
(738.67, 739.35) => 32.5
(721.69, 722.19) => 32.7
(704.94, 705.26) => 30.5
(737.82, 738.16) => 33.8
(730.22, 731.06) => 29.5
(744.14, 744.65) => 27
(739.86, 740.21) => 30.3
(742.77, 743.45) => 33.4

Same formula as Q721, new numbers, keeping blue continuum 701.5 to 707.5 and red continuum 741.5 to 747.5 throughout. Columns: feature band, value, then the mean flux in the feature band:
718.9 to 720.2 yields -0.052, 32.3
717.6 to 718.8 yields 0.045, 29.9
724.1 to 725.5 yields -0.029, 31.8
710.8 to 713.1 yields 0.043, 30.5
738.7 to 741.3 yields -0.002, 31.2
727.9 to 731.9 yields 0.022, 31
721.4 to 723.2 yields -0.054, 32.1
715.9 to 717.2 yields 0.181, 26.8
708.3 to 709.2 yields -0.074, 33.7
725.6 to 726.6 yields -0.070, 33.3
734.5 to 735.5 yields -0.042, 32.5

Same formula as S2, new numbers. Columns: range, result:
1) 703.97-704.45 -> 33.6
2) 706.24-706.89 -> 31.5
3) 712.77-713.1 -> 30.5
